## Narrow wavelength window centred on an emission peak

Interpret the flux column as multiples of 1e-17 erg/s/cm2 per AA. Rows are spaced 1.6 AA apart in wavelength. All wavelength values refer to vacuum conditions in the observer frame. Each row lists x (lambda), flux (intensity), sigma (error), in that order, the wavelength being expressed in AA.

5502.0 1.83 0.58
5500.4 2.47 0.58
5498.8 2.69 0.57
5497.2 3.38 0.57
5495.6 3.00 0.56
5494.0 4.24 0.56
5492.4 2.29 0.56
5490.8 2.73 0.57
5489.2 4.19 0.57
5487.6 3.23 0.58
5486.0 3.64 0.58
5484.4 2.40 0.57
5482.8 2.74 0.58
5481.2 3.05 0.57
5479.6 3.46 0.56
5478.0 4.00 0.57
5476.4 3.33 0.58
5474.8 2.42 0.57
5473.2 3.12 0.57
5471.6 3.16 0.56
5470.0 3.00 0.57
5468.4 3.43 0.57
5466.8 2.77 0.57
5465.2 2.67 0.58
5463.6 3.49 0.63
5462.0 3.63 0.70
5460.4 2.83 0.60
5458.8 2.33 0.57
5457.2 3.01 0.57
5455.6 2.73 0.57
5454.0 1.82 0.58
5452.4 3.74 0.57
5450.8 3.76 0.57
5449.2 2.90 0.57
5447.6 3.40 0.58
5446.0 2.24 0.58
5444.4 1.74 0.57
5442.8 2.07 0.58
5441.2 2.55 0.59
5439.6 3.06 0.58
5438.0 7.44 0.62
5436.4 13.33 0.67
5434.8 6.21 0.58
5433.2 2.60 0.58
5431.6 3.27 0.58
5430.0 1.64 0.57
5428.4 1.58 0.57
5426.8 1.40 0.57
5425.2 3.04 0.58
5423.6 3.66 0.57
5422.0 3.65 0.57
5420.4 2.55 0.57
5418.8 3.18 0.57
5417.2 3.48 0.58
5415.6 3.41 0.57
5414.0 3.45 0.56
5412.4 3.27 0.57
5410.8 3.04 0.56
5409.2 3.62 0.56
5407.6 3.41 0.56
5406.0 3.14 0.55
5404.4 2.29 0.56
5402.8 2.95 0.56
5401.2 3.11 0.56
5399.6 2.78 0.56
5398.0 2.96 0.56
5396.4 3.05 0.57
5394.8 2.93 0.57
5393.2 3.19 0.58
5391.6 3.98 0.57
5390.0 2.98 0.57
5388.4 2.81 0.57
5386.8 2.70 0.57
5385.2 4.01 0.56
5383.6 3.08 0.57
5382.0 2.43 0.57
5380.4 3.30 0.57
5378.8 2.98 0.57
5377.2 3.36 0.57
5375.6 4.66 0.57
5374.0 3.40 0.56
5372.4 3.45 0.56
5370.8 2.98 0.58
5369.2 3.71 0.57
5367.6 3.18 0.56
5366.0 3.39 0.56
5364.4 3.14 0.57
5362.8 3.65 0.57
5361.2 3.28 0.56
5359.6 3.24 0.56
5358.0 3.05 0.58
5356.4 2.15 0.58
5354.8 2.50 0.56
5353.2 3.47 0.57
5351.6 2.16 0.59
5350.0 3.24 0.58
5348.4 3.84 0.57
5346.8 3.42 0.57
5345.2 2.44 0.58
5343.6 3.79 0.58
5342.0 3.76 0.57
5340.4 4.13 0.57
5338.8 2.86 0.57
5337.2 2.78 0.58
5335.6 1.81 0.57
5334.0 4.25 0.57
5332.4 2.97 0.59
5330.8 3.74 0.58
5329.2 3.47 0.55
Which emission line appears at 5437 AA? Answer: Hbeta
